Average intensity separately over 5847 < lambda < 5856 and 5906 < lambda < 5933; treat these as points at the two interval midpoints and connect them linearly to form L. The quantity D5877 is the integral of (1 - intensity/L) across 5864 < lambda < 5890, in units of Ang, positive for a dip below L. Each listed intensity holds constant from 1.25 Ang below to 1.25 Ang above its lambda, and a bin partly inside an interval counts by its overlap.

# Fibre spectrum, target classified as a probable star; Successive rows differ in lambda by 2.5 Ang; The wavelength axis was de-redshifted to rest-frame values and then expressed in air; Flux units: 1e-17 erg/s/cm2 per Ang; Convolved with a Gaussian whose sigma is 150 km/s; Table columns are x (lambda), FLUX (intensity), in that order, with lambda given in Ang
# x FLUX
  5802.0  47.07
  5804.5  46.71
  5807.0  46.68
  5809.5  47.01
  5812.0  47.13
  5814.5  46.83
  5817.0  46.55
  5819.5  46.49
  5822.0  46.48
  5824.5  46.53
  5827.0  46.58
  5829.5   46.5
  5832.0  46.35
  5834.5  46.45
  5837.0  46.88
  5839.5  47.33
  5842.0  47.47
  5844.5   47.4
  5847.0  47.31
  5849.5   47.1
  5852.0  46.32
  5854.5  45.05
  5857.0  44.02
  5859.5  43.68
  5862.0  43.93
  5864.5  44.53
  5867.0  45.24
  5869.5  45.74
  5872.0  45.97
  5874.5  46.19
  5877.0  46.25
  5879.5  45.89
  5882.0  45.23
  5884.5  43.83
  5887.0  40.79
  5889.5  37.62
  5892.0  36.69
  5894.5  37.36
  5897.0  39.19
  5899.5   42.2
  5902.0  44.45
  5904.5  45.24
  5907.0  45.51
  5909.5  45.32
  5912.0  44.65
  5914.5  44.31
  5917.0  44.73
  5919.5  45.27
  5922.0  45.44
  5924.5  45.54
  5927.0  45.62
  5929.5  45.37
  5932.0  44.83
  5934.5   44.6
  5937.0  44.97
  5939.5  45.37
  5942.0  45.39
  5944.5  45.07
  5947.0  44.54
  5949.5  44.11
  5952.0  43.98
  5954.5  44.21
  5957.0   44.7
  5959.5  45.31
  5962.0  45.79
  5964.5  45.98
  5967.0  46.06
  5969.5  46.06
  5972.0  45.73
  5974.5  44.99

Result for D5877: 0.8 Ang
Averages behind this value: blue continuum 46.3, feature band 44.5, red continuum 45.1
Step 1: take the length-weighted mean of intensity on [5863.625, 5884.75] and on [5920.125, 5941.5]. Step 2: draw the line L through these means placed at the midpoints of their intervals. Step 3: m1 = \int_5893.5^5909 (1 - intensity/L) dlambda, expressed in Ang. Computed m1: 1.0 Ang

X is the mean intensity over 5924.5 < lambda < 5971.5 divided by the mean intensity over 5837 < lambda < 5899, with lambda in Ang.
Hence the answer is 1.02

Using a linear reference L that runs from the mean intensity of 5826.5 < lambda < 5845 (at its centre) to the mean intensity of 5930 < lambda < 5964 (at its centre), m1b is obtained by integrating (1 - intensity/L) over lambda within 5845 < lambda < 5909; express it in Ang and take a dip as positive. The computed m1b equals 3.1 Ang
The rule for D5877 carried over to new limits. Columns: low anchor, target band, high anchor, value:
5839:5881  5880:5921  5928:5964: 2.4 Ang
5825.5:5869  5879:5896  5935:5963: 1.8 Ang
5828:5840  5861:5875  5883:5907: -0.5 Ang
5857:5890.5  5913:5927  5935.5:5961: -0.2 Ang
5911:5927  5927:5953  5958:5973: 0.3 Ang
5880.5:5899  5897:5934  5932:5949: -1.8 Ang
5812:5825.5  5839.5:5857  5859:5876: -0.3 Ang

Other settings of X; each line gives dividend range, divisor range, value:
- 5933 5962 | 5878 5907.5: 1.07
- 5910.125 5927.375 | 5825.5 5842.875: 0.96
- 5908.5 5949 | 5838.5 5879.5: 0.98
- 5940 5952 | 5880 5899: 1.11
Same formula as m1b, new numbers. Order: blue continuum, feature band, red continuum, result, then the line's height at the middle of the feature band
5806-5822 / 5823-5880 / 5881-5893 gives -3.1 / 43.7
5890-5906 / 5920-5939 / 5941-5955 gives -0.9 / 43.2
